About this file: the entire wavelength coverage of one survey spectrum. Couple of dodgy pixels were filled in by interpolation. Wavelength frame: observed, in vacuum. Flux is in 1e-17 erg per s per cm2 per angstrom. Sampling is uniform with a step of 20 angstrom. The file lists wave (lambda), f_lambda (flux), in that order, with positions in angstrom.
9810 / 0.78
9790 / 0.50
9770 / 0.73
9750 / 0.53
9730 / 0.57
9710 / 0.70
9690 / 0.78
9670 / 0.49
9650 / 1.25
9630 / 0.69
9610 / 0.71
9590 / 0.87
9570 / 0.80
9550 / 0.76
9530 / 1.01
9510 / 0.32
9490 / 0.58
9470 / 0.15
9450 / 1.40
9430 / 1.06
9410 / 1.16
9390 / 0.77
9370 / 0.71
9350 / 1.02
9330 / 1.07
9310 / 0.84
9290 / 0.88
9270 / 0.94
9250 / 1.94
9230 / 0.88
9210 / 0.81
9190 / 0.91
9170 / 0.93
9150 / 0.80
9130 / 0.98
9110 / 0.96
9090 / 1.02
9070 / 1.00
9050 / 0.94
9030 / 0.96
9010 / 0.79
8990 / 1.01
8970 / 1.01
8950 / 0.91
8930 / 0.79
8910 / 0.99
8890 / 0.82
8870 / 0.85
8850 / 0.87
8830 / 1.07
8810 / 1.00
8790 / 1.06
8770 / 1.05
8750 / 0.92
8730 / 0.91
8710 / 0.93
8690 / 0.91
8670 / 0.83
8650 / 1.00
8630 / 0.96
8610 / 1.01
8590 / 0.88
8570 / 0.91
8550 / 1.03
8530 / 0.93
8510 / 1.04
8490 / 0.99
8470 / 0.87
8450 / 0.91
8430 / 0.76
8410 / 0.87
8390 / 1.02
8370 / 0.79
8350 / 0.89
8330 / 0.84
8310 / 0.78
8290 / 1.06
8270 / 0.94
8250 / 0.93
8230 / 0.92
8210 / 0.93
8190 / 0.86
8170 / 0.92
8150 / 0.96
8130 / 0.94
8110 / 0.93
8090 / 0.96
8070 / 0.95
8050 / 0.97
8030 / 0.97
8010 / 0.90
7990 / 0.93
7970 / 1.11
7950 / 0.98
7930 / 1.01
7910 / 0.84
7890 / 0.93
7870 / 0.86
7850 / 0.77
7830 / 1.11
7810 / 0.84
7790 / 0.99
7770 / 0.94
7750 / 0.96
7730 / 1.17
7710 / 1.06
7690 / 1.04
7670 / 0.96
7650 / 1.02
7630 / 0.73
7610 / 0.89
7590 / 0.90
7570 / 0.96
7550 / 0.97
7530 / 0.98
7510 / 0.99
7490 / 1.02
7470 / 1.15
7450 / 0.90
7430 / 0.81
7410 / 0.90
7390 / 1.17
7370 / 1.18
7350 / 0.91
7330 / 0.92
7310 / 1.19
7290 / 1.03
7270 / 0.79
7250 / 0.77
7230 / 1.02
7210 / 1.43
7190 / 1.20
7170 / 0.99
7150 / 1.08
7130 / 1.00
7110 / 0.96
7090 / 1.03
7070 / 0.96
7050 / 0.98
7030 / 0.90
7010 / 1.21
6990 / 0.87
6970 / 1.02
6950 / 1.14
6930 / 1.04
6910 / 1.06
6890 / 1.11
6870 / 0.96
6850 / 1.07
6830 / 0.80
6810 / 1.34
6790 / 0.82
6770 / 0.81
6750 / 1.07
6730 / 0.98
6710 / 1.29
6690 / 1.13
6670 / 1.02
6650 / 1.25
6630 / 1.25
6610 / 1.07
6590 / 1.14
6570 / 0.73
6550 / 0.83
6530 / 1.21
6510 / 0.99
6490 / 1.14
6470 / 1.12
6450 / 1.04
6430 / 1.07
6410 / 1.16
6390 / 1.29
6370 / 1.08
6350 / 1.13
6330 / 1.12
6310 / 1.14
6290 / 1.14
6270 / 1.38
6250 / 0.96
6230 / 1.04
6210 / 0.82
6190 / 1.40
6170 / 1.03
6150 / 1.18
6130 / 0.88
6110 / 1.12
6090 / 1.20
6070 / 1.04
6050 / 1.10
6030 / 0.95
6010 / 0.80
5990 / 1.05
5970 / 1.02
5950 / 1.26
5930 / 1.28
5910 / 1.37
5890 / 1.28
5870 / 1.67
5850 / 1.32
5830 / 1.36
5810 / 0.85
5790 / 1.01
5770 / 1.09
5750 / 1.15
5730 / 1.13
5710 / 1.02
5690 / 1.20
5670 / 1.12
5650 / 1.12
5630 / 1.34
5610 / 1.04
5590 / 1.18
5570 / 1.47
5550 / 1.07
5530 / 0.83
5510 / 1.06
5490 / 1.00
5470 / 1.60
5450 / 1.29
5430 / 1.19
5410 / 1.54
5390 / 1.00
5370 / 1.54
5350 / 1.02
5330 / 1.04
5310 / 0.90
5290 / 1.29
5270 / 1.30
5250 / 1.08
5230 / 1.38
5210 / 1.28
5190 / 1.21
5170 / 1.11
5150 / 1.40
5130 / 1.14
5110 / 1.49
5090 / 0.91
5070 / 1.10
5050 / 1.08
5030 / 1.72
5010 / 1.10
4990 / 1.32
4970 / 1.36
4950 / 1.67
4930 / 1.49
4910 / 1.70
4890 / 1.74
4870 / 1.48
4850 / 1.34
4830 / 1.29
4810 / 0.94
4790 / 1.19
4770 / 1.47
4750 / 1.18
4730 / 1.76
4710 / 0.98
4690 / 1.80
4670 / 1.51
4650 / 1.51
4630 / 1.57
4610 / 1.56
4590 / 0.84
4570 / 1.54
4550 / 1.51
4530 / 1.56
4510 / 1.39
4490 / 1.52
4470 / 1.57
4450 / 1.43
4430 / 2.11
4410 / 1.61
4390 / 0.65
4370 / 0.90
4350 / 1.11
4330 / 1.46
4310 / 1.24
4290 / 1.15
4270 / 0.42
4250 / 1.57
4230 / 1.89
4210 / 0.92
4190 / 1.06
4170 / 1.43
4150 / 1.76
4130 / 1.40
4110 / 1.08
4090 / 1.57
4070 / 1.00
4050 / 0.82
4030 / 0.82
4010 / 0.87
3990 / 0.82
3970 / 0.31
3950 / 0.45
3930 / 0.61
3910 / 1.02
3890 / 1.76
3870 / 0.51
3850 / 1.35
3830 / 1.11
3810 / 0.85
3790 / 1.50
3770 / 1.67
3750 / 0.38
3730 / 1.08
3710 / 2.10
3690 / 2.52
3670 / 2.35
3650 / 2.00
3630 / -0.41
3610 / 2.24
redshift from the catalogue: 0.10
